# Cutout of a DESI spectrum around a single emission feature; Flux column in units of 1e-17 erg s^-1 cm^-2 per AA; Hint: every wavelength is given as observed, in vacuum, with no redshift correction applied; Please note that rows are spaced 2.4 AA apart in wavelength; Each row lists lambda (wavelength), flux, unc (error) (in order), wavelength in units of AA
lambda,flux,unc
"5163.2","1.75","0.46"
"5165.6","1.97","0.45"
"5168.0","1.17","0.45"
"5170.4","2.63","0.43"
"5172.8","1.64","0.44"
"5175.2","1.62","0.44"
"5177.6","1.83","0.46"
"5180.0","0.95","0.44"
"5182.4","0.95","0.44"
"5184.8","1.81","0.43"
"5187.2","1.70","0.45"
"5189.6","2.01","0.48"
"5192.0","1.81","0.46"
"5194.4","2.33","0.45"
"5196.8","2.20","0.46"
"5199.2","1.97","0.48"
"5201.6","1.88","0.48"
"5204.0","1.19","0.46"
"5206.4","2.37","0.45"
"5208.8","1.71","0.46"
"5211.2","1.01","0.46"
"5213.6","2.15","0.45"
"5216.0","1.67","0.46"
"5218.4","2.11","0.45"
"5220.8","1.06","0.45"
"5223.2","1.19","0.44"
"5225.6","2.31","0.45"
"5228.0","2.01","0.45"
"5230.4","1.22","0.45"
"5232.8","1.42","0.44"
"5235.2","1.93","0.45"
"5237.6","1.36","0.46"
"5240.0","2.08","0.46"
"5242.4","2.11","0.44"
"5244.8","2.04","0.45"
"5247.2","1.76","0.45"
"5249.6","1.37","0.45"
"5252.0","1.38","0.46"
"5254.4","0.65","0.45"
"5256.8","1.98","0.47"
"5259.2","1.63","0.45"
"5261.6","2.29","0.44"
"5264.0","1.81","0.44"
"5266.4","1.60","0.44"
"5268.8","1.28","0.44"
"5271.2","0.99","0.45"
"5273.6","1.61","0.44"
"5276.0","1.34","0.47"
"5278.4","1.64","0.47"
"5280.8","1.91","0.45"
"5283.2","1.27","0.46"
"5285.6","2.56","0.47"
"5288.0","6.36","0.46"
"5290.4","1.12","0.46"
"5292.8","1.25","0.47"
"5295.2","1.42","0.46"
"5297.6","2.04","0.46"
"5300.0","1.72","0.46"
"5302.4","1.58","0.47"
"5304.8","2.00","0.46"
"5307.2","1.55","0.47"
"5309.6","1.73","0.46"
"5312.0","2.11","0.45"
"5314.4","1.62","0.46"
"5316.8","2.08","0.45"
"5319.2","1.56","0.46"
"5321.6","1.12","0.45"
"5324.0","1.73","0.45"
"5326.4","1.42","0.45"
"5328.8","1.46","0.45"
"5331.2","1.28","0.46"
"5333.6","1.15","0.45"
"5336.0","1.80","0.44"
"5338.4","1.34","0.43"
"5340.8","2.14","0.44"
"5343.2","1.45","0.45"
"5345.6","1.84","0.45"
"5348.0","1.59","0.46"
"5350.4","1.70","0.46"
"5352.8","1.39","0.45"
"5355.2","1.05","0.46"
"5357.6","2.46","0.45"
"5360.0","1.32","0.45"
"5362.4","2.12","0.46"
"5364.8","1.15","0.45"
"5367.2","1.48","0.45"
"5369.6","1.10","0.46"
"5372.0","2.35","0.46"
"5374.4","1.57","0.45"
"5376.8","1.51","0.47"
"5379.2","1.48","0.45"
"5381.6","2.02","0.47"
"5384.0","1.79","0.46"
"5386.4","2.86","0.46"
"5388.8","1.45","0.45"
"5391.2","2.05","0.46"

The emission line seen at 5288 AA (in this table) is H-beta 4861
